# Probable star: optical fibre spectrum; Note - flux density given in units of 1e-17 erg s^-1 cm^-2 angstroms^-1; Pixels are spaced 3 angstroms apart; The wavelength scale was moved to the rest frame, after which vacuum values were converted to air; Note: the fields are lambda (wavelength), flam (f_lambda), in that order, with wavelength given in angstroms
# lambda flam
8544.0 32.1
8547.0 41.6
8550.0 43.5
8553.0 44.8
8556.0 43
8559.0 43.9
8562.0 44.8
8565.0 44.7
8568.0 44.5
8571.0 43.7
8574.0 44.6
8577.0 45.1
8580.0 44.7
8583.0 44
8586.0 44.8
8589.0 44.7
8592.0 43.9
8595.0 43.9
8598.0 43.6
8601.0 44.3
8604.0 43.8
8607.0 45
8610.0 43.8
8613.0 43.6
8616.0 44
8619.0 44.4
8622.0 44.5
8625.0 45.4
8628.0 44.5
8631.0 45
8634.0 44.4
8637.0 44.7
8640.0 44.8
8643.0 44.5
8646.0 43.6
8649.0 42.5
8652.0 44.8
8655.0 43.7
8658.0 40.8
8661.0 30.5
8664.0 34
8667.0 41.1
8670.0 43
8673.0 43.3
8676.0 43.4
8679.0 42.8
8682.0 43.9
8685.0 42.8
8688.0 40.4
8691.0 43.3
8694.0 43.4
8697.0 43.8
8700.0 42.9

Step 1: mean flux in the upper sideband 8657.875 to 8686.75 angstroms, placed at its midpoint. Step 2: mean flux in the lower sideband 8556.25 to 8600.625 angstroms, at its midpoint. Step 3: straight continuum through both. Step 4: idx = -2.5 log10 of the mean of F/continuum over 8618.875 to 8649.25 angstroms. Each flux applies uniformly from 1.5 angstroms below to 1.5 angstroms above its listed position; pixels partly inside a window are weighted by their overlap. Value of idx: -0.06 mag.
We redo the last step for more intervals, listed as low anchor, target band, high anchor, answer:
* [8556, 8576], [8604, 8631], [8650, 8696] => -0.04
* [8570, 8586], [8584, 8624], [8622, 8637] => 0.01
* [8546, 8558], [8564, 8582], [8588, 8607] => -0.02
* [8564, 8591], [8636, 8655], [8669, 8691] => -0.02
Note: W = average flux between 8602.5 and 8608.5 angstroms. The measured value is 44.4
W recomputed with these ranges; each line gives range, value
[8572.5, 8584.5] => 44.6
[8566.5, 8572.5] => 44.1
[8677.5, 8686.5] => 43.2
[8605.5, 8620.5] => 44.2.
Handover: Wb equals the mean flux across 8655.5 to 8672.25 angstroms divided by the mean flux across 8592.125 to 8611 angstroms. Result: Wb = 0.87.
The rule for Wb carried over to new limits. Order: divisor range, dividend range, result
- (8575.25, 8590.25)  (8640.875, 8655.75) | 0.98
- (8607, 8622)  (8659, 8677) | 0.89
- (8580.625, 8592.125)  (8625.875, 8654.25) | 1.00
